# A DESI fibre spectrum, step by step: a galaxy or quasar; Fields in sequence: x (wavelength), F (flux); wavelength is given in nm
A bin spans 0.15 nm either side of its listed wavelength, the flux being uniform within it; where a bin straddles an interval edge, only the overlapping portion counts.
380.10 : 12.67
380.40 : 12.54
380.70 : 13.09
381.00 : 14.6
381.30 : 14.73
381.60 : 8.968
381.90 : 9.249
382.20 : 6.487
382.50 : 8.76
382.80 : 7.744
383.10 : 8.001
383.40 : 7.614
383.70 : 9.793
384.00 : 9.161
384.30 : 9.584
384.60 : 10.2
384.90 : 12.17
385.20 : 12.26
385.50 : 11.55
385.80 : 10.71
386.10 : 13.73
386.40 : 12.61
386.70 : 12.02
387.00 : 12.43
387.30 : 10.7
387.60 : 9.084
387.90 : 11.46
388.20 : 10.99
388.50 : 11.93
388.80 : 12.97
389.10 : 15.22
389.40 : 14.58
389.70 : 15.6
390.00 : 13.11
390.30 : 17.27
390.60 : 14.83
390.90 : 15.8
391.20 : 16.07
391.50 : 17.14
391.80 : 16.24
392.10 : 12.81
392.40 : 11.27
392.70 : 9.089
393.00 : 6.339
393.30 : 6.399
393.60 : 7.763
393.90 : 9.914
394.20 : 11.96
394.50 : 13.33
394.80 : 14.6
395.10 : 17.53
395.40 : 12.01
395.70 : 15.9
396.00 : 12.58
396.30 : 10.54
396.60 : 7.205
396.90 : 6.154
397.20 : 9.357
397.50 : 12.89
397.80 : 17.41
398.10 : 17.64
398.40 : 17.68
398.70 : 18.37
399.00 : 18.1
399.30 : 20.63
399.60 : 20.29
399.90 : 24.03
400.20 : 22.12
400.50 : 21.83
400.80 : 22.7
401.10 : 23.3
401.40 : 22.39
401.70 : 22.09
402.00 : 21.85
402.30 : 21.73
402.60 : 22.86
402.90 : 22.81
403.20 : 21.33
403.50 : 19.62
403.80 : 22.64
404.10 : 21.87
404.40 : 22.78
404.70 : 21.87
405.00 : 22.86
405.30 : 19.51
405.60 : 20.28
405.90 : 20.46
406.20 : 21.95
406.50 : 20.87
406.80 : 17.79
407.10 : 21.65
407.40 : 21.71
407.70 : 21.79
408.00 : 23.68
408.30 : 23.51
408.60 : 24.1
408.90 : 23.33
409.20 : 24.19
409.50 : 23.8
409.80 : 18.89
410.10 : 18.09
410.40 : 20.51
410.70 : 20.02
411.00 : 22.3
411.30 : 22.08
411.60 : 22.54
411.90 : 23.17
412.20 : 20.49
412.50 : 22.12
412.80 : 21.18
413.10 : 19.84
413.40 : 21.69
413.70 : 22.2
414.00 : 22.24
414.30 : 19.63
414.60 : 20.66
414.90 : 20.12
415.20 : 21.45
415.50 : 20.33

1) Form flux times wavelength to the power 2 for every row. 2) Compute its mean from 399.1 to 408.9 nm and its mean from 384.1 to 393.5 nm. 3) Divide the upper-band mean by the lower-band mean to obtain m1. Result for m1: 1.9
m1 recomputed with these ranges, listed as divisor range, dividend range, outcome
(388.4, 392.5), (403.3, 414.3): 1.61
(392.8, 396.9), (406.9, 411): 2.13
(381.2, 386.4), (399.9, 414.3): 2.43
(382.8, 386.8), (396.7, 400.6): 1.75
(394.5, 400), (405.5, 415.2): 1.52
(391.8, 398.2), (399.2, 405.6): 1.96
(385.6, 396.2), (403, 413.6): 1.85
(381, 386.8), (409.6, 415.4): 2.34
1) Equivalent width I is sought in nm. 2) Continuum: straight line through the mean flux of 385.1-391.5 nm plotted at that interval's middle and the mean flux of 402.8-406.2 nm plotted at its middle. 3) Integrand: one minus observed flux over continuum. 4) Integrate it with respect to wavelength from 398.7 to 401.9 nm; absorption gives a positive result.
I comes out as -0.37 nm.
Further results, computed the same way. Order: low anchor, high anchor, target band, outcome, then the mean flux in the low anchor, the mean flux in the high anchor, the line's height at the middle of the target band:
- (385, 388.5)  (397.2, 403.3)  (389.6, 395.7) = 0.89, 11.6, 20.3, 15.4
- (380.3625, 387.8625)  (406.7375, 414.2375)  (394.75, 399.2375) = 0.60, 10.7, 21.7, 16.1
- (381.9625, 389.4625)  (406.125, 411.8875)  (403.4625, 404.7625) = -0.17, 10.8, 21.8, 19.5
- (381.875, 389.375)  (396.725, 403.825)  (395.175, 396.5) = 0.31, 10.7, 19.5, 16.8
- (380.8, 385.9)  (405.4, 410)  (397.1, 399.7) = 0.06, 10.1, 21.8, 17.3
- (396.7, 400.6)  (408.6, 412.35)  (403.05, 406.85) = -0.30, 17.2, 21.7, 19.6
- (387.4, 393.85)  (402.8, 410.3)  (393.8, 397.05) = 0.69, 12.6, 21.6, 15.3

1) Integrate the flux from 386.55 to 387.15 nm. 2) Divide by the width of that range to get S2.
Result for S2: 12.2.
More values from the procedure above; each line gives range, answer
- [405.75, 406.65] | 21.1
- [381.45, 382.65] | 8.37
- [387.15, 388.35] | 10.6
